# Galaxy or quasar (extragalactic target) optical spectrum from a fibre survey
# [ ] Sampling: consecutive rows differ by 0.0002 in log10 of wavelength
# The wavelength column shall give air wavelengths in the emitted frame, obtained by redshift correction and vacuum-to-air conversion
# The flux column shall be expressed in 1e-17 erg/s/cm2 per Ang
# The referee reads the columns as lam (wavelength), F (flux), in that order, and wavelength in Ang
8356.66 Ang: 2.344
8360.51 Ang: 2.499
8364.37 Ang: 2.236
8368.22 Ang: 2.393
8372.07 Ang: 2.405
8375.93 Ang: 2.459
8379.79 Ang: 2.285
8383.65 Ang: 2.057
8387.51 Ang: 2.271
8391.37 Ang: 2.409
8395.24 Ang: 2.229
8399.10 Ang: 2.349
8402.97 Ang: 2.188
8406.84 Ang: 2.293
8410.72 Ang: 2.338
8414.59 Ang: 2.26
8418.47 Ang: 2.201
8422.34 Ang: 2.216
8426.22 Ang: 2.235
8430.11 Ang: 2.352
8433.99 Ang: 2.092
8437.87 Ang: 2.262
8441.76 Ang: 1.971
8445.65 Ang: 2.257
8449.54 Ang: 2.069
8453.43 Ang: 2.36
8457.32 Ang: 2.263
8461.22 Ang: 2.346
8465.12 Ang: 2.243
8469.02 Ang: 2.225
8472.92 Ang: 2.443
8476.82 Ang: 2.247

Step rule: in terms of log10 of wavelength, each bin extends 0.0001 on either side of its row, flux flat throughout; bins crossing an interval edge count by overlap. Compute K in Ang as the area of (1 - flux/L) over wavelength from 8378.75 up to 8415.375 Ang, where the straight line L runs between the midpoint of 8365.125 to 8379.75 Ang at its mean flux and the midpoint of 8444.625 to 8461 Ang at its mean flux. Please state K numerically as 1.2 Ang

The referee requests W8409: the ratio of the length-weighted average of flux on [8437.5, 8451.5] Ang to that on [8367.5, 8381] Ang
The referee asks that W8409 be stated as 0.9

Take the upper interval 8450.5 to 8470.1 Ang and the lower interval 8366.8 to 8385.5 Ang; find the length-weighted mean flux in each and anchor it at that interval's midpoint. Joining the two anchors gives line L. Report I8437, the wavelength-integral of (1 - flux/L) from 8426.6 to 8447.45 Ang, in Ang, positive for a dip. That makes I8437 0.91 Ang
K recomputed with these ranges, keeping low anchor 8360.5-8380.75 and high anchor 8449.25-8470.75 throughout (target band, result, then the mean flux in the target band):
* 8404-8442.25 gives 1.30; 2.23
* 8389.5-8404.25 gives 0.27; 2.3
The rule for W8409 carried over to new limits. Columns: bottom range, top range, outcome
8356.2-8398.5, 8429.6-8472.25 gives 0.96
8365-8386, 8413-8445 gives 0.95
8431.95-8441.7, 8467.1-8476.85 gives 1.08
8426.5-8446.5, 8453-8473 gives 1.05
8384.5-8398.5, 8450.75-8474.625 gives 1.01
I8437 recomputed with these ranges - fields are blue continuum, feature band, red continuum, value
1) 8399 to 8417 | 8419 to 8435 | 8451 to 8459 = 0.39 Ang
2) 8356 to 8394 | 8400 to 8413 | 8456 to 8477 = 0.24 Ang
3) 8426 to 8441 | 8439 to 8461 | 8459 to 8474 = 0.59 Ang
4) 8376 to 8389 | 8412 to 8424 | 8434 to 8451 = -0.30 Ang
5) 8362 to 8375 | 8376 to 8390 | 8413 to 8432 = 0.50 Ang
